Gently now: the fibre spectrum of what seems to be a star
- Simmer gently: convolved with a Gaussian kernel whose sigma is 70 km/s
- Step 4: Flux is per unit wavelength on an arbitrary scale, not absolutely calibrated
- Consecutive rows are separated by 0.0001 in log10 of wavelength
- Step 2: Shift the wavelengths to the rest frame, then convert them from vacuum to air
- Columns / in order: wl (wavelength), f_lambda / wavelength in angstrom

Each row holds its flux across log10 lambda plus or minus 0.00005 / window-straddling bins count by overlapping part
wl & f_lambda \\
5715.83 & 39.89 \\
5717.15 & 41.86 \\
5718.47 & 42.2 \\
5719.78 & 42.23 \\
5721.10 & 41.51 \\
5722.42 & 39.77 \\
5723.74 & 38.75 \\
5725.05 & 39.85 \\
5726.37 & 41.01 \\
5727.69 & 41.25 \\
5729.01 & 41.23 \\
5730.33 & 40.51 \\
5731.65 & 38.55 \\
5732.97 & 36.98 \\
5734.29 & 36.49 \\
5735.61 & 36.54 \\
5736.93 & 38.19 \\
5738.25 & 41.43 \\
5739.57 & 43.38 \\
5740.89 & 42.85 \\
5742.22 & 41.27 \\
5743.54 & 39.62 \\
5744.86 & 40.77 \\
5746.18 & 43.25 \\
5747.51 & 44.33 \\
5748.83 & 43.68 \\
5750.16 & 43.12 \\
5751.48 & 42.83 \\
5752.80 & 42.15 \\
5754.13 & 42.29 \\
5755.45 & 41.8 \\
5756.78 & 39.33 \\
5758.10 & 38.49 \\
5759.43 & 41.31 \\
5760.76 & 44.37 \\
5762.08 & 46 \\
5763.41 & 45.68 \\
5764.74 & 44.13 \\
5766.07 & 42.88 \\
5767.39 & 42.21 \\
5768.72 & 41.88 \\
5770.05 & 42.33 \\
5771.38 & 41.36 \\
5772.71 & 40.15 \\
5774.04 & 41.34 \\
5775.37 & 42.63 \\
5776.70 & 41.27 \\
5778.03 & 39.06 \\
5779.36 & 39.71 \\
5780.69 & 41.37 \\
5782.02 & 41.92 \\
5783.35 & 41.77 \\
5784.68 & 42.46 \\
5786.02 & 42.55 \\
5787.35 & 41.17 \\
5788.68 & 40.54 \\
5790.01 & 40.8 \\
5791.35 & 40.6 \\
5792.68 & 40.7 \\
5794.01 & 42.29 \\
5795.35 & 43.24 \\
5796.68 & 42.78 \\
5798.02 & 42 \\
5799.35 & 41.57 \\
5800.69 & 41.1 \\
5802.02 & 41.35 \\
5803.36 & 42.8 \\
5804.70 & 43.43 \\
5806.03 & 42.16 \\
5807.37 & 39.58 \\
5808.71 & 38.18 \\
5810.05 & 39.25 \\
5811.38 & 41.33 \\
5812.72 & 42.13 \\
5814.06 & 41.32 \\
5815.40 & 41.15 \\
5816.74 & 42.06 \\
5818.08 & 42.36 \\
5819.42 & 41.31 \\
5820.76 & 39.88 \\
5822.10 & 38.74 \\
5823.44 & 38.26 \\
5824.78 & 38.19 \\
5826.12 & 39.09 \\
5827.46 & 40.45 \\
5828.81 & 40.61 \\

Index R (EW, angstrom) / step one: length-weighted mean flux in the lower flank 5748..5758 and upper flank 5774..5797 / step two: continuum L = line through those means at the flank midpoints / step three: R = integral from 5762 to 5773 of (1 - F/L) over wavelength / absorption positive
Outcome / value -0.3 angstrom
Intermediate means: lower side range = 42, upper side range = 41.5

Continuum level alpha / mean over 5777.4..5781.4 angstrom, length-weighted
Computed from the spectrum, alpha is 40.1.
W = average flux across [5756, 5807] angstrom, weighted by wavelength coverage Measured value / 41.8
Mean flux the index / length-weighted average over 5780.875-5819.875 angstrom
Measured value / 41.5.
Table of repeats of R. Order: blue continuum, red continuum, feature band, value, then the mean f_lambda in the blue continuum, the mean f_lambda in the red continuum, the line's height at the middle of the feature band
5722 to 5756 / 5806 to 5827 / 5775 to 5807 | -0.9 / 40.9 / 40.3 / 40.5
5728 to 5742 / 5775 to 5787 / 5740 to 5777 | -1.6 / 39.7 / 41.4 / 40.6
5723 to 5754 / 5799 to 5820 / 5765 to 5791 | -0.2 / 40.8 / 41.3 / 41.1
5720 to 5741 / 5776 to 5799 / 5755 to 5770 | -0.7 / 39.9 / 41.4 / 40.8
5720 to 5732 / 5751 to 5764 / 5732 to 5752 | 0.2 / 40.4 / 42.4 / 41.4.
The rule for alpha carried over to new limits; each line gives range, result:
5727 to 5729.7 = 41.2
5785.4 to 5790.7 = 41.3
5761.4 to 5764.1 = 45.8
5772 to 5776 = 41.3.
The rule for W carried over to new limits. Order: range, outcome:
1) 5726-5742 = 39.9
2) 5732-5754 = 41.1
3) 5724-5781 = 41.4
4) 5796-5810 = 41.4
